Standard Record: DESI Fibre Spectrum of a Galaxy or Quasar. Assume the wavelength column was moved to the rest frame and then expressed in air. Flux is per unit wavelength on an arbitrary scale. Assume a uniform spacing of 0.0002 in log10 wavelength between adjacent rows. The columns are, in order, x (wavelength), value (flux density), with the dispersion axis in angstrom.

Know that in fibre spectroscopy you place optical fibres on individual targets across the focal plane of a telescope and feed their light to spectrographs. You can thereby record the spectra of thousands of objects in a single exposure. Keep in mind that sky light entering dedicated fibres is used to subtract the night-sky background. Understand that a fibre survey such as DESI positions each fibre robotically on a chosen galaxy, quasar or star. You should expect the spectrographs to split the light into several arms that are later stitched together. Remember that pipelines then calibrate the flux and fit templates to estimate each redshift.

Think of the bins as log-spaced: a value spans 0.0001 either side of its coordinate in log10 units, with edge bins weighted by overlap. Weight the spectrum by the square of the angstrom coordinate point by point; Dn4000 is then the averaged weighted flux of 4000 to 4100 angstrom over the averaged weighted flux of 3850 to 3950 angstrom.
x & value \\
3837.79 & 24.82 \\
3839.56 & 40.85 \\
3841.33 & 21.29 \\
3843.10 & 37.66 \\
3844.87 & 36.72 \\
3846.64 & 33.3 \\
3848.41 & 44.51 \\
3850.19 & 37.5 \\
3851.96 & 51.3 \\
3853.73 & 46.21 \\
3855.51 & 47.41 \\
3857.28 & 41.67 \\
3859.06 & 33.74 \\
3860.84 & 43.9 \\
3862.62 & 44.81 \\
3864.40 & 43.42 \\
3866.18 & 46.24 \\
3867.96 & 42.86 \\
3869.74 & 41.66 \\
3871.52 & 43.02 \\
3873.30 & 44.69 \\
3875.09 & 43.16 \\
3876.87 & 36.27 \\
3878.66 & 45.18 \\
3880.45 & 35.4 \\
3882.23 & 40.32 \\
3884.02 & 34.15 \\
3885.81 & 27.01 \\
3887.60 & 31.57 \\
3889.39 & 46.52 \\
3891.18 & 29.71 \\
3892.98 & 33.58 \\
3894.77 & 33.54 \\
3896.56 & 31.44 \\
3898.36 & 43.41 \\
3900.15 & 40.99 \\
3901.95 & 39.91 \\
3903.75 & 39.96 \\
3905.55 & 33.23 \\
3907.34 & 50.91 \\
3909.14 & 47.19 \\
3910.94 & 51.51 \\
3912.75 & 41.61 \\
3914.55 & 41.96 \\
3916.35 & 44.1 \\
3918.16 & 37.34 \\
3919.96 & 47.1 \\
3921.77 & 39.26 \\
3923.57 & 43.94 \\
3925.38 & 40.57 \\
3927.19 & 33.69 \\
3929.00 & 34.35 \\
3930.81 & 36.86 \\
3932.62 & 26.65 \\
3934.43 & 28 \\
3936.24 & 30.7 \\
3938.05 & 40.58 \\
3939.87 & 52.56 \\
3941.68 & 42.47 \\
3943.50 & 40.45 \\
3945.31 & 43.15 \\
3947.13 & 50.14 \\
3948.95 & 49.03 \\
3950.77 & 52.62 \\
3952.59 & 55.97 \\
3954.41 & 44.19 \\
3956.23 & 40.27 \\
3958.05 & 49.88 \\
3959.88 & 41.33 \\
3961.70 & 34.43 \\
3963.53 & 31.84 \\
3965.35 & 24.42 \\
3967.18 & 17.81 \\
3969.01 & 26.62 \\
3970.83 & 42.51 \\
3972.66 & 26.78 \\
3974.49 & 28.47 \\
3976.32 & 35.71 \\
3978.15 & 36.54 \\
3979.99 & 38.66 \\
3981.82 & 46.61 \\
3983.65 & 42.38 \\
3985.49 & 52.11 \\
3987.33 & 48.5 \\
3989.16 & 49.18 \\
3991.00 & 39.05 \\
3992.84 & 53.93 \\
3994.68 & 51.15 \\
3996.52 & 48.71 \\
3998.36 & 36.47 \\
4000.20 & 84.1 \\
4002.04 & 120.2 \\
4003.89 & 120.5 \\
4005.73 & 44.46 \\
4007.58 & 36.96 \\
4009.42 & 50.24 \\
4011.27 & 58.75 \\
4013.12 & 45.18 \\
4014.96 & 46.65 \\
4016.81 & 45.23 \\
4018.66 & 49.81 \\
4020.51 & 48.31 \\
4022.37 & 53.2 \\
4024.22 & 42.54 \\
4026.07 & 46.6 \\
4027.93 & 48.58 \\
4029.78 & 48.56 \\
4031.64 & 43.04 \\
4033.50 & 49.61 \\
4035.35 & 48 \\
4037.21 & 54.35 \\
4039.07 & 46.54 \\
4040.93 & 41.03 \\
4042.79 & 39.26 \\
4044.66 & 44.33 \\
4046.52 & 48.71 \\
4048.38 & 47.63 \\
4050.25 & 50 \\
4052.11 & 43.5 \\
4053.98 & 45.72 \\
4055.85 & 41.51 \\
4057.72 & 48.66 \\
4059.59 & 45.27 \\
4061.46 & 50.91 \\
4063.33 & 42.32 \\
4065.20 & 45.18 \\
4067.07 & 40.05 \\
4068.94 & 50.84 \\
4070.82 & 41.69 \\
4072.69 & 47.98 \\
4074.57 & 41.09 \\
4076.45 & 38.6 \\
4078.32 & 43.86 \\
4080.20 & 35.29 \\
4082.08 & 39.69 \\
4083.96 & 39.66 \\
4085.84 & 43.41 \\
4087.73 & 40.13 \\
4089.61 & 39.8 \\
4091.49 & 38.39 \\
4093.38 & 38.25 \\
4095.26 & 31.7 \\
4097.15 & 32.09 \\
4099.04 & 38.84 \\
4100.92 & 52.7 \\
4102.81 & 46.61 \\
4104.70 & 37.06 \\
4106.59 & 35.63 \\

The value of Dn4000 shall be 1.26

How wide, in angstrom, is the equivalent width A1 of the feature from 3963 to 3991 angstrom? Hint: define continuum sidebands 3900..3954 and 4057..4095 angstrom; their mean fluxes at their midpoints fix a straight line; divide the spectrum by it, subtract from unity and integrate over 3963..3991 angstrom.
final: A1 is 3.6 angstrom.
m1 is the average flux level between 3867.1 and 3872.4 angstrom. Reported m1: 42.5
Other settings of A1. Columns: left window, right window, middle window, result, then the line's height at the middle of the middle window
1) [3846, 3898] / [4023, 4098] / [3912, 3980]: 4.2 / 41.3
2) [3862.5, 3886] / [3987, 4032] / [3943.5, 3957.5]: 0.3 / 48.6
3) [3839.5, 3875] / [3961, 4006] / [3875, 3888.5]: 2.0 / 42.4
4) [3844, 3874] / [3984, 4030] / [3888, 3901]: 2.5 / 45.4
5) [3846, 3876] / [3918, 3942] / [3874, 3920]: 1.1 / 40.4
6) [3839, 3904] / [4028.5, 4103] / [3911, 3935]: 1.0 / 40.4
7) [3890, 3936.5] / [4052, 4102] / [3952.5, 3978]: 3.0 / 39.8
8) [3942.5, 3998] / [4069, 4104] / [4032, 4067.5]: -4.3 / 41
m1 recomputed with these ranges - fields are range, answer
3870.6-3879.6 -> 42.4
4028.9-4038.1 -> 48.7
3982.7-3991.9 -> 46.3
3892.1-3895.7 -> 33.6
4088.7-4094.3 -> 38.8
